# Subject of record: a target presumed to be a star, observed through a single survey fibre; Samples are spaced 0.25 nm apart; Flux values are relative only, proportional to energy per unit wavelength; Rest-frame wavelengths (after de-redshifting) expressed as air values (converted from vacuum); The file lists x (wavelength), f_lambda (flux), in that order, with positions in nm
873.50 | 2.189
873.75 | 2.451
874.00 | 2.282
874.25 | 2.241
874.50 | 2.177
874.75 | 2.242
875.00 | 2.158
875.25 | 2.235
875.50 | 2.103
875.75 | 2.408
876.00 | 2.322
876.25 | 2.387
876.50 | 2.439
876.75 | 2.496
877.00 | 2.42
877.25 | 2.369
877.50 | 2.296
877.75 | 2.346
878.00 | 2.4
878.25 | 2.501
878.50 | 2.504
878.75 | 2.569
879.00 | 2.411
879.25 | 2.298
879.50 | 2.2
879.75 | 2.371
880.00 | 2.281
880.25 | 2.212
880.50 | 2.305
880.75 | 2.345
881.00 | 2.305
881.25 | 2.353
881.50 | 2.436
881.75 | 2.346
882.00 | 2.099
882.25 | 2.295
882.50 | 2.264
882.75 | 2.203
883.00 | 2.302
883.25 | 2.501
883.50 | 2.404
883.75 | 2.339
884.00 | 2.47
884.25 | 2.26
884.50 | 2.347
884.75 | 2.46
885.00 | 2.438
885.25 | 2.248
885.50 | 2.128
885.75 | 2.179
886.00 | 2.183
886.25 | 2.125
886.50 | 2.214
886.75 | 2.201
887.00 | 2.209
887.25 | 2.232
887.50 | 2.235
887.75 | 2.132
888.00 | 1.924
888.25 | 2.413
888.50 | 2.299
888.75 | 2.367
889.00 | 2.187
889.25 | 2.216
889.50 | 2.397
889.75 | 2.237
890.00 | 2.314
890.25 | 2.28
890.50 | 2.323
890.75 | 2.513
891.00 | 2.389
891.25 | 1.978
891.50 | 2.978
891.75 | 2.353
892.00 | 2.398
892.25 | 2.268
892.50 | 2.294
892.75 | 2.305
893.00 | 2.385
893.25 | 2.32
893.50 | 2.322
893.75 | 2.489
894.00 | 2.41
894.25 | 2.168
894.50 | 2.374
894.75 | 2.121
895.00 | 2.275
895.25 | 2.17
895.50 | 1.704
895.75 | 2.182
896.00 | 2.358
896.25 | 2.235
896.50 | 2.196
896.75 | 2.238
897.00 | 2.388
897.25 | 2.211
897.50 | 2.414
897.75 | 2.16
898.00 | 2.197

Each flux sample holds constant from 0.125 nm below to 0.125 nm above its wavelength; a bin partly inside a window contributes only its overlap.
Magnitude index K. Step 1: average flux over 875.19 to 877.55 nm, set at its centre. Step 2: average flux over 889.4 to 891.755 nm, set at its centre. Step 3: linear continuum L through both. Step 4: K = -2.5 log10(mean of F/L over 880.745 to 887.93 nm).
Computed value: 0.04 mag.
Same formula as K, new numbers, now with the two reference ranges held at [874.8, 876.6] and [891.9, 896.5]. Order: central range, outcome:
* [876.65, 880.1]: -0.05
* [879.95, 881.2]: -0.01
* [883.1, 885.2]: -0.06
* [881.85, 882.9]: 0.03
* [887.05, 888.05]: 0.06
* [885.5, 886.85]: 0.05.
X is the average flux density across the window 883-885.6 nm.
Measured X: 2.36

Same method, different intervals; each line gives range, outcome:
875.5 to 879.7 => 2.39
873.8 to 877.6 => 2.31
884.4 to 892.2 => 2.29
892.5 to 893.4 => 2.33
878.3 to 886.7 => 2.32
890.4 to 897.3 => 2.3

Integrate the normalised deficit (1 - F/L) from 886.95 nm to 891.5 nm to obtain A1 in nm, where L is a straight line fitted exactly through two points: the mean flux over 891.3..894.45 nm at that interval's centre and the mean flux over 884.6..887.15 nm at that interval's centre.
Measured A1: 0.06 nm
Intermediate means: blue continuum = 2.24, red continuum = 2.38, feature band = 2.28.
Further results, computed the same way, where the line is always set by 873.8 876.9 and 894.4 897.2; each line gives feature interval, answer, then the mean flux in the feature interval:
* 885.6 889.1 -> 0.05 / 2.21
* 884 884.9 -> -0.05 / 2.37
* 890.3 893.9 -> -0.26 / 2.38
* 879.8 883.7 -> -0.08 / 2.31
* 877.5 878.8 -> -0.09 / 2.44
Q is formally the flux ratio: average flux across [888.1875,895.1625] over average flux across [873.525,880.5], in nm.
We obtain 1.0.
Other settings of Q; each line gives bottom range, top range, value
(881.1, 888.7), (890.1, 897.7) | 1.01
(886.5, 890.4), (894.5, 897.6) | 0.99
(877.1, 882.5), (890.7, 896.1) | 0.98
